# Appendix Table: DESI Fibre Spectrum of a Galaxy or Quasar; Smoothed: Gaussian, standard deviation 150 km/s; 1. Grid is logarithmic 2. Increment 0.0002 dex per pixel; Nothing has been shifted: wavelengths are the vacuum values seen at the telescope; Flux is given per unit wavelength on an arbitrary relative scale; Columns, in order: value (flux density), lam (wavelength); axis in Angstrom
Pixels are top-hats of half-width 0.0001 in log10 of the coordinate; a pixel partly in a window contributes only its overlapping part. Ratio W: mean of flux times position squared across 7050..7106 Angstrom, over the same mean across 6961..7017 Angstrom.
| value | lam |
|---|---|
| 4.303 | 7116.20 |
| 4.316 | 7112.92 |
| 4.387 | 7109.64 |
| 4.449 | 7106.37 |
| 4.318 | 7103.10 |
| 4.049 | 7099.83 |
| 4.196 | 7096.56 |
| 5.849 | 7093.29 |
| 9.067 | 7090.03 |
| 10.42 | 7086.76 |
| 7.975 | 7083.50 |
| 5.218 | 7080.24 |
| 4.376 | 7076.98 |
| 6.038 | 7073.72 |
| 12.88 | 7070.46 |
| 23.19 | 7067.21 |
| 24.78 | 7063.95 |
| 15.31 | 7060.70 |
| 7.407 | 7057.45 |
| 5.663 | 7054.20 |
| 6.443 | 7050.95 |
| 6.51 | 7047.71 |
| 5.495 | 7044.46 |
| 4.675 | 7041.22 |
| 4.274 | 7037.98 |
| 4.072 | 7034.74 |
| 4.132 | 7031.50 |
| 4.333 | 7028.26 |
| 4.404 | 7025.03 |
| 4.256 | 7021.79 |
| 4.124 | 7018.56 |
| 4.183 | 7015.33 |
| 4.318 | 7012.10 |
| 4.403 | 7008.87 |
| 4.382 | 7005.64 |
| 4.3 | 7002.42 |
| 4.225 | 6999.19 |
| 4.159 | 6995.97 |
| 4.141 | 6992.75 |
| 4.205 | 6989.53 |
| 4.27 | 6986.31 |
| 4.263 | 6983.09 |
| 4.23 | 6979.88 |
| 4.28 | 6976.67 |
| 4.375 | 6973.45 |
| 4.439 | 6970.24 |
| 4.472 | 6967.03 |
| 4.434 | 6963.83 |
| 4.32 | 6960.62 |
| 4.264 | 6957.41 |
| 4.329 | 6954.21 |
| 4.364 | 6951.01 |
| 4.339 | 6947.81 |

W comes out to 2.18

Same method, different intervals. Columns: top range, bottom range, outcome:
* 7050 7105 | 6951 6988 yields 2.20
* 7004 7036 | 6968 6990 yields 1.00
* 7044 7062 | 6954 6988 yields 1.85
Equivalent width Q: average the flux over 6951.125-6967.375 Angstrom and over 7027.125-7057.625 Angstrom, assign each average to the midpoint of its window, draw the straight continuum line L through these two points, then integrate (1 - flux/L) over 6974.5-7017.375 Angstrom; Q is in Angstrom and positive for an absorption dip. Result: 4.3 Angstrom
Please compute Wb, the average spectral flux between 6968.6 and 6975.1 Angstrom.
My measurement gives 4.4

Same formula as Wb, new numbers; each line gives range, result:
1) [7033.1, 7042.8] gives 4.34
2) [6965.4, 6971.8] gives 4.46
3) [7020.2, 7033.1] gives 4.28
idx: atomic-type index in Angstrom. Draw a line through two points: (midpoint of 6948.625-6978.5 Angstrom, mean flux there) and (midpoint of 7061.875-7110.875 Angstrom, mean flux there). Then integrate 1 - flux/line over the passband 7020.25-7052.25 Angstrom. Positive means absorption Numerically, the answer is 10.0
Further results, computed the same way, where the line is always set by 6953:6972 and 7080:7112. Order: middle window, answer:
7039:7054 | -0.9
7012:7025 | 2.1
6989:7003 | 1.7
